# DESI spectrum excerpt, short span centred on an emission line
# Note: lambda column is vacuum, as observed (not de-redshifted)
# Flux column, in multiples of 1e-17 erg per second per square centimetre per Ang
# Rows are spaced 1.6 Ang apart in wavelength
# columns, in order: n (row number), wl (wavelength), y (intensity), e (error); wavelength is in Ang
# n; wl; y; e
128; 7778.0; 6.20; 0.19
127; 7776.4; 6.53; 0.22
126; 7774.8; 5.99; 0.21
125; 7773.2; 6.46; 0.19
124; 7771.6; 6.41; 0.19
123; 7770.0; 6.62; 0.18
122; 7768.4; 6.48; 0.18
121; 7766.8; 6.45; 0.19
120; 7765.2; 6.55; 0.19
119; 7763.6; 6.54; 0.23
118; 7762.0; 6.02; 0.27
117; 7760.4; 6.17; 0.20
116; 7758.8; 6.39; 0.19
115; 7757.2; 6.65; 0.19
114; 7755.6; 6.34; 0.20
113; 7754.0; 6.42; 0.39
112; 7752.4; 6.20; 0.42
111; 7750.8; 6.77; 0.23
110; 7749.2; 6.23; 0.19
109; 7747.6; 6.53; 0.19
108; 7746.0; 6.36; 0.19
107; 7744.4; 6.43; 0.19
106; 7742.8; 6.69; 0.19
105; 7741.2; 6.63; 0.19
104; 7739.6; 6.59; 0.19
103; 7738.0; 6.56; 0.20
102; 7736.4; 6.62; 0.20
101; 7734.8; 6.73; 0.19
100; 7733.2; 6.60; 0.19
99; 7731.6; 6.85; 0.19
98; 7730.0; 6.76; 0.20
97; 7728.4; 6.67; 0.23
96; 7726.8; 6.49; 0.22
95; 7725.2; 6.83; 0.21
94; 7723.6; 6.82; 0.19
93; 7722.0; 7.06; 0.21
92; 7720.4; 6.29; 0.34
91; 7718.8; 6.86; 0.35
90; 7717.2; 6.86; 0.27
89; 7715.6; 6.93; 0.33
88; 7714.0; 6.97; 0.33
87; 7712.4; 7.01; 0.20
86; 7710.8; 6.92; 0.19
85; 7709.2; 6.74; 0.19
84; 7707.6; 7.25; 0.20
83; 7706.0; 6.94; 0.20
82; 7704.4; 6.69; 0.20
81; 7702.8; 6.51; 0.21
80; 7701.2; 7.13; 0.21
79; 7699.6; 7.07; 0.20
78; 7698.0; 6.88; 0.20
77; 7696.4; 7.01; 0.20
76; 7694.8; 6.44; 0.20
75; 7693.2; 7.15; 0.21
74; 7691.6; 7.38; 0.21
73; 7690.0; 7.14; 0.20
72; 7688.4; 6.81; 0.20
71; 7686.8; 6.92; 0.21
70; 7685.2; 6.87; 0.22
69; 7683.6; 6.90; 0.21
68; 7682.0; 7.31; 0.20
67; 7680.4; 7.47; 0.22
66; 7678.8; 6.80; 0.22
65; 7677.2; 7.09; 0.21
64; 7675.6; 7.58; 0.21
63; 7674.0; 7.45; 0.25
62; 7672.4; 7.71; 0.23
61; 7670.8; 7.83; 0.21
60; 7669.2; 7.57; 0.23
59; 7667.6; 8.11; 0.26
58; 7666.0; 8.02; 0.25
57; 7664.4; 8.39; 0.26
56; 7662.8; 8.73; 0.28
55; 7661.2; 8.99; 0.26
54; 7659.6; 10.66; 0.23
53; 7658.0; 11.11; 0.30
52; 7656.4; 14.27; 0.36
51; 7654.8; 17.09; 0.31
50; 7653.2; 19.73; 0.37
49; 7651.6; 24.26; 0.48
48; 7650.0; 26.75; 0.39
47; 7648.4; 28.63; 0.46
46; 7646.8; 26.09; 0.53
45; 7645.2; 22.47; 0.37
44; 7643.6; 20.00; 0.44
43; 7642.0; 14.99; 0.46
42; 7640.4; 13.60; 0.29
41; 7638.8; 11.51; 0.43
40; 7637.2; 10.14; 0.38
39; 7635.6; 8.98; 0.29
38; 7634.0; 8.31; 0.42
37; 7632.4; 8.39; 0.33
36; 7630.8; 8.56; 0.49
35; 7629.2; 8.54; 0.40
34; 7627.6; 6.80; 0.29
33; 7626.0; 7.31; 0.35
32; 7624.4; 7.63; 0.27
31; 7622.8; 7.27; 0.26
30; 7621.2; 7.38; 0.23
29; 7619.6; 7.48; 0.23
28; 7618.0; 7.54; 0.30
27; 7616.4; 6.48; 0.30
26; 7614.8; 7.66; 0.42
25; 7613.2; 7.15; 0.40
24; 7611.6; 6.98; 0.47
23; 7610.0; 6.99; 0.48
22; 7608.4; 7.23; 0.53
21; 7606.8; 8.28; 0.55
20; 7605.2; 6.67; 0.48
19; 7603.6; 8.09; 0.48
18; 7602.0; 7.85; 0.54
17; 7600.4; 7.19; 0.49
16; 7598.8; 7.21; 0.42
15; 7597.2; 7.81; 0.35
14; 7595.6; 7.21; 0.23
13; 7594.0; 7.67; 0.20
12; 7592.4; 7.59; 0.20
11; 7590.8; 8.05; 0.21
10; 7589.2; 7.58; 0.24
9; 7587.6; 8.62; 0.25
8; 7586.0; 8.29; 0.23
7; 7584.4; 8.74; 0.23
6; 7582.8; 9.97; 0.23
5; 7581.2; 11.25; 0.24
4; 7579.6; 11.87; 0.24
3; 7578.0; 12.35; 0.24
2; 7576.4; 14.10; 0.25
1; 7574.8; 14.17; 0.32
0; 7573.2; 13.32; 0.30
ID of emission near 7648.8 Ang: [O III] 5007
